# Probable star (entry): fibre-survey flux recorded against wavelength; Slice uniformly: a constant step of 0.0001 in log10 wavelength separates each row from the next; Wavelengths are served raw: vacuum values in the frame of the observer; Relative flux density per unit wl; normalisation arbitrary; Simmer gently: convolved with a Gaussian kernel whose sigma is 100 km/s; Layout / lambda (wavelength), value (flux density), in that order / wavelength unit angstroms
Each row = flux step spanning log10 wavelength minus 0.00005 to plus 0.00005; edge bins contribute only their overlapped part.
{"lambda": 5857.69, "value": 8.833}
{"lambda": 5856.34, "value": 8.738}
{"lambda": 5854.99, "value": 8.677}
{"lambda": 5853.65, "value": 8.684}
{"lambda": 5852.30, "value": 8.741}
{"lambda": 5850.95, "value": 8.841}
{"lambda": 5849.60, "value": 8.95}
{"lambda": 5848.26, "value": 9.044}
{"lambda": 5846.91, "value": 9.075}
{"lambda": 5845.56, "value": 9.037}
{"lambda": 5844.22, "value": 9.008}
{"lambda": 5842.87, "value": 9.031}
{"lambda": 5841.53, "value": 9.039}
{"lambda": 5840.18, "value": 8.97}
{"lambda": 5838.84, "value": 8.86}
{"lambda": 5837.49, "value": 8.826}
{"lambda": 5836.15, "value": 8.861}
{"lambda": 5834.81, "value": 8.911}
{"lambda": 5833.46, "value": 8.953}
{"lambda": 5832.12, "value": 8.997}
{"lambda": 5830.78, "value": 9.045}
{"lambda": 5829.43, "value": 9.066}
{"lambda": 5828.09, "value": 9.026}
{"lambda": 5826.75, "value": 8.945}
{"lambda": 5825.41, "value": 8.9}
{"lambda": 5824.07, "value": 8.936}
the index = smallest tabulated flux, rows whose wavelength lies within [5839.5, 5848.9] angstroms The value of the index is 8.97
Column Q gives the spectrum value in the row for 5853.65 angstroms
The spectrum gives 8.684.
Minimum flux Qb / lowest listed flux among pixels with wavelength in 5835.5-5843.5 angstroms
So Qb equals 8.826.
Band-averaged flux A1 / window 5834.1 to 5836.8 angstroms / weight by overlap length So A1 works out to 8.88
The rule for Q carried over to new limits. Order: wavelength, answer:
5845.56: 9.037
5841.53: 9.039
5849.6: 8.95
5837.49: 8.826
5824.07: 8.936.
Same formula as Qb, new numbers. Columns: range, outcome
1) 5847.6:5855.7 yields 8.677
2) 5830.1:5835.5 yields 8.911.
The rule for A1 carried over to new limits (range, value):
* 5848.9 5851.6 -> 8.91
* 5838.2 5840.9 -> 8.92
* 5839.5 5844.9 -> 9.02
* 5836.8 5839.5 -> 8.84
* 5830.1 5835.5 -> 8.97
